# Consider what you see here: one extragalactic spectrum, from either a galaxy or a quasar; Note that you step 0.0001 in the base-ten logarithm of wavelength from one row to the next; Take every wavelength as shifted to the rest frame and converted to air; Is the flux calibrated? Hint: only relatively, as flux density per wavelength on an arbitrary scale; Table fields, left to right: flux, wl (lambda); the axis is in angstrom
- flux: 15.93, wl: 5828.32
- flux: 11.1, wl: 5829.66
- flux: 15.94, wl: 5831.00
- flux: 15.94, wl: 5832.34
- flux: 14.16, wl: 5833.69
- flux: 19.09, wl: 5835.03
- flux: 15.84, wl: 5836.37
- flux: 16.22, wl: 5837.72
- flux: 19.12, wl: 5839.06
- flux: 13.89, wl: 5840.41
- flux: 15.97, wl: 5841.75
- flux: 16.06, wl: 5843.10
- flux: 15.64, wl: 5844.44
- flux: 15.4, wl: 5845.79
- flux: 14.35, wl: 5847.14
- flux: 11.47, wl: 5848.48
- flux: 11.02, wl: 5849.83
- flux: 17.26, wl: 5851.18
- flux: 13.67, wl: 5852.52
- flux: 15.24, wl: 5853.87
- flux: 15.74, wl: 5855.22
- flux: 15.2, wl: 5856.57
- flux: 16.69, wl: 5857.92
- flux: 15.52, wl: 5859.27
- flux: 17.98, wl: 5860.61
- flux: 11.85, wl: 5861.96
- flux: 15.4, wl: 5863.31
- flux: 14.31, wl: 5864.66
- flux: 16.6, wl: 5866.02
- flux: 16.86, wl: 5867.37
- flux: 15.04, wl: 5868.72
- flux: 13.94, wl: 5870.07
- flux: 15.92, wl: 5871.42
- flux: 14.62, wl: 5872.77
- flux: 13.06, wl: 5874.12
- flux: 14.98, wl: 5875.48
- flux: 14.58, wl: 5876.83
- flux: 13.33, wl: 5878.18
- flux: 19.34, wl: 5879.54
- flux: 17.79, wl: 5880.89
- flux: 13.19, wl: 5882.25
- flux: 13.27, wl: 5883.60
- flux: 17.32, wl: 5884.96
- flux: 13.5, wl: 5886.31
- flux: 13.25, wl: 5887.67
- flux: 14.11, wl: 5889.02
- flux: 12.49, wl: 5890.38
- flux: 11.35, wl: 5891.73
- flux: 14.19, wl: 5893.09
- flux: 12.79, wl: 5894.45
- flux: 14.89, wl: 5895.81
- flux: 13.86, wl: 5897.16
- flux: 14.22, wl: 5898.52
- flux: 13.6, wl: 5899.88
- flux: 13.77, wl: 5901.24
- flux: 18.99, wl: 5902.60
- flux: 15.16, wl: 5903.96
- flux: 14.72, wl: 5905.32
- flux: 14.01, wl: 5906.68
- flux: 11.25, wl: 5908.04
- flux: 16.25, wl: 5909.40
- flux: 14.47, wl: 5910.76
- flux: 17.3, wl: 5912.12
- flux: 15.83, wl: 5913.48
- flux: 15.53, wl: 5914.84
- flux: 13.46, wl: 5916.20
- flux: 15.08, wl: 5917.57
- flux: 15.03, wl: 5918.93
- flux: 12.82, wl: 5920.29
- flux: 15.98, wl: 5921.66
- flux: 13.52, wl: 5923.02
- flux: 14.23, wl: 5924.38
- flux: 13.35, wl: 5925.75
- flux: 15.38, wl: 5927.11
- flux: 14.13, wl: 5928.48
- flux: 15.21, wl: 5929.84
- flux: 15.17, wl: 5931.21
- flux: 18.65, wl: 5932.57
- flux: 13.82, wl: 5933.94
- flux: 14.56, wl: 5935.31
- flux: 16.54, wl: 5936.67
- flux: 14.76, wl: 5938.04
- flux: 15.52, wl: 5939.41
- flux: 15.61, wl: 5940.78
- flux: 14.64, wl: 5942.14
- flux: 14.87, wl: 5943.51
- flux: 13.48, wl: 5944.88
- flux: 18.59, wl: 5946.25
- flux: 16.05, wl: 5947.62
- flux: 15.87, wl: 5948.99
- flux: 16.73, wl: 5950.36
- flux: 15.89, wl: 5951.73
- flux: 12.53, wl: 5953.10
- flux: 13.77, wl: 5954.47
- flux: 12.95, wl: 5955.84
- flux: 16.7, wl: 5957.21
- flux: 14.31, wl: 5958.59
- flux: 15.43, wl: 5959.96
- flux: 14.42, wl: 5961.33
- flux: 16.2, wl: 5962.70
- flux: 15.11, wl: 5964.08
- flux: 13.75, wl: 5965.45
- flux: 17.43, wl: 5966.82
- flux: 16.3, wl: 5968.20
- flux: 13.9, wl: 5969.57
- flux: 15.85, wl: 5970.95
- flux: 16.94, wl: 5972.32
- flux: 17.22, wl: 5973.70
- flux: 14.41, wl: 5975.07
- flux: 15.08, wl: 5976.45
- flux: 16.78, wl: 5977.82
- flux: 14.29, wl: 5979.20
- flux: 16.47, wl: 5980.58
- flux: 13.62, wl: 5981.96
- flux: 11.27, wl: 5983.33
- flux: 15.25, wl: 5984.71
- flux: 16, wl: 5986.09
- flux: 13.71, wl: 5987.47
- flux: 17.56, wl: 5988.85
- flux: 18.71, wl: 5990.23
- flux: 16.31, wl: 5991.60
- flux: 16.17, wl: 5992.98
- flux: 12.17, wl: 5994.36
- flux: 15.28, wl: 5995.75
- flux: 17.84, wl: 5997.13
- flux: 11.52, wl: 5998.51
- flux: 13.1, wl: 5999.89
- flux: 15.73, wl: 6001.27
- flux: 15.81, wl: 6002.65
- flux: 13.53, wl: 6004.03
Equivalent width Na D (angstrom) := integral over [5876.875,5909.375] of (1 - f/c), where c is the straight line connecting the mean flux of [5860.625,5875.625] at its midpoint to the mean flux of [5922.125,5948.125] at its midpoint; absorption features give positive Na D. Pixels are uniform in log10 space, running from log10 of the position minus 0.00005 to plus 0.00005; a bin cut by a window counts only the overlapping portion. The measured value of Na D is 1.3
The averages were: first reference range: 14.9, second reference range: 15.2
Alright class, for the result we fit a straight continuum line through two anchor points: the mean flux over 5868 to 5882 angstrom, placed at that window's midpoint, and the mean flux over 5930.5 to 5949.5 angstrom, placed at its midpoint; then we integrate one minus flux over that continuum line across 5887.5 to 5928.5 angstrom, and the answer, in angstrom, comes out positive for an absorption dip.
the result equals 2.7 angstrom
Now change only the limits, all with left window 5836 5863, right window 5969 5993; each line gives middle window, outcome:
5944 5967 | 0.4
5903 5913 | 0.3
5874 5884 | 0.1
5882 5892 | 1.1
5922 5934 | 0.4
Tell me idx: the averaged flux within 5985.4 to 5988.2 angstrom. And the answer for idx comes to 14.9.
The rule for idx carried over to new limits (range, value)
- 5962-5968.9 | 15.8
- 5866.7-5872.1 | 15.5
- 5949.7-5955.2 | 14.7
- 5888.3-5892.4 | 12.7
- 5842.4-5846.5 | 15.7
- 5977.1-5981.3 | 15.8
